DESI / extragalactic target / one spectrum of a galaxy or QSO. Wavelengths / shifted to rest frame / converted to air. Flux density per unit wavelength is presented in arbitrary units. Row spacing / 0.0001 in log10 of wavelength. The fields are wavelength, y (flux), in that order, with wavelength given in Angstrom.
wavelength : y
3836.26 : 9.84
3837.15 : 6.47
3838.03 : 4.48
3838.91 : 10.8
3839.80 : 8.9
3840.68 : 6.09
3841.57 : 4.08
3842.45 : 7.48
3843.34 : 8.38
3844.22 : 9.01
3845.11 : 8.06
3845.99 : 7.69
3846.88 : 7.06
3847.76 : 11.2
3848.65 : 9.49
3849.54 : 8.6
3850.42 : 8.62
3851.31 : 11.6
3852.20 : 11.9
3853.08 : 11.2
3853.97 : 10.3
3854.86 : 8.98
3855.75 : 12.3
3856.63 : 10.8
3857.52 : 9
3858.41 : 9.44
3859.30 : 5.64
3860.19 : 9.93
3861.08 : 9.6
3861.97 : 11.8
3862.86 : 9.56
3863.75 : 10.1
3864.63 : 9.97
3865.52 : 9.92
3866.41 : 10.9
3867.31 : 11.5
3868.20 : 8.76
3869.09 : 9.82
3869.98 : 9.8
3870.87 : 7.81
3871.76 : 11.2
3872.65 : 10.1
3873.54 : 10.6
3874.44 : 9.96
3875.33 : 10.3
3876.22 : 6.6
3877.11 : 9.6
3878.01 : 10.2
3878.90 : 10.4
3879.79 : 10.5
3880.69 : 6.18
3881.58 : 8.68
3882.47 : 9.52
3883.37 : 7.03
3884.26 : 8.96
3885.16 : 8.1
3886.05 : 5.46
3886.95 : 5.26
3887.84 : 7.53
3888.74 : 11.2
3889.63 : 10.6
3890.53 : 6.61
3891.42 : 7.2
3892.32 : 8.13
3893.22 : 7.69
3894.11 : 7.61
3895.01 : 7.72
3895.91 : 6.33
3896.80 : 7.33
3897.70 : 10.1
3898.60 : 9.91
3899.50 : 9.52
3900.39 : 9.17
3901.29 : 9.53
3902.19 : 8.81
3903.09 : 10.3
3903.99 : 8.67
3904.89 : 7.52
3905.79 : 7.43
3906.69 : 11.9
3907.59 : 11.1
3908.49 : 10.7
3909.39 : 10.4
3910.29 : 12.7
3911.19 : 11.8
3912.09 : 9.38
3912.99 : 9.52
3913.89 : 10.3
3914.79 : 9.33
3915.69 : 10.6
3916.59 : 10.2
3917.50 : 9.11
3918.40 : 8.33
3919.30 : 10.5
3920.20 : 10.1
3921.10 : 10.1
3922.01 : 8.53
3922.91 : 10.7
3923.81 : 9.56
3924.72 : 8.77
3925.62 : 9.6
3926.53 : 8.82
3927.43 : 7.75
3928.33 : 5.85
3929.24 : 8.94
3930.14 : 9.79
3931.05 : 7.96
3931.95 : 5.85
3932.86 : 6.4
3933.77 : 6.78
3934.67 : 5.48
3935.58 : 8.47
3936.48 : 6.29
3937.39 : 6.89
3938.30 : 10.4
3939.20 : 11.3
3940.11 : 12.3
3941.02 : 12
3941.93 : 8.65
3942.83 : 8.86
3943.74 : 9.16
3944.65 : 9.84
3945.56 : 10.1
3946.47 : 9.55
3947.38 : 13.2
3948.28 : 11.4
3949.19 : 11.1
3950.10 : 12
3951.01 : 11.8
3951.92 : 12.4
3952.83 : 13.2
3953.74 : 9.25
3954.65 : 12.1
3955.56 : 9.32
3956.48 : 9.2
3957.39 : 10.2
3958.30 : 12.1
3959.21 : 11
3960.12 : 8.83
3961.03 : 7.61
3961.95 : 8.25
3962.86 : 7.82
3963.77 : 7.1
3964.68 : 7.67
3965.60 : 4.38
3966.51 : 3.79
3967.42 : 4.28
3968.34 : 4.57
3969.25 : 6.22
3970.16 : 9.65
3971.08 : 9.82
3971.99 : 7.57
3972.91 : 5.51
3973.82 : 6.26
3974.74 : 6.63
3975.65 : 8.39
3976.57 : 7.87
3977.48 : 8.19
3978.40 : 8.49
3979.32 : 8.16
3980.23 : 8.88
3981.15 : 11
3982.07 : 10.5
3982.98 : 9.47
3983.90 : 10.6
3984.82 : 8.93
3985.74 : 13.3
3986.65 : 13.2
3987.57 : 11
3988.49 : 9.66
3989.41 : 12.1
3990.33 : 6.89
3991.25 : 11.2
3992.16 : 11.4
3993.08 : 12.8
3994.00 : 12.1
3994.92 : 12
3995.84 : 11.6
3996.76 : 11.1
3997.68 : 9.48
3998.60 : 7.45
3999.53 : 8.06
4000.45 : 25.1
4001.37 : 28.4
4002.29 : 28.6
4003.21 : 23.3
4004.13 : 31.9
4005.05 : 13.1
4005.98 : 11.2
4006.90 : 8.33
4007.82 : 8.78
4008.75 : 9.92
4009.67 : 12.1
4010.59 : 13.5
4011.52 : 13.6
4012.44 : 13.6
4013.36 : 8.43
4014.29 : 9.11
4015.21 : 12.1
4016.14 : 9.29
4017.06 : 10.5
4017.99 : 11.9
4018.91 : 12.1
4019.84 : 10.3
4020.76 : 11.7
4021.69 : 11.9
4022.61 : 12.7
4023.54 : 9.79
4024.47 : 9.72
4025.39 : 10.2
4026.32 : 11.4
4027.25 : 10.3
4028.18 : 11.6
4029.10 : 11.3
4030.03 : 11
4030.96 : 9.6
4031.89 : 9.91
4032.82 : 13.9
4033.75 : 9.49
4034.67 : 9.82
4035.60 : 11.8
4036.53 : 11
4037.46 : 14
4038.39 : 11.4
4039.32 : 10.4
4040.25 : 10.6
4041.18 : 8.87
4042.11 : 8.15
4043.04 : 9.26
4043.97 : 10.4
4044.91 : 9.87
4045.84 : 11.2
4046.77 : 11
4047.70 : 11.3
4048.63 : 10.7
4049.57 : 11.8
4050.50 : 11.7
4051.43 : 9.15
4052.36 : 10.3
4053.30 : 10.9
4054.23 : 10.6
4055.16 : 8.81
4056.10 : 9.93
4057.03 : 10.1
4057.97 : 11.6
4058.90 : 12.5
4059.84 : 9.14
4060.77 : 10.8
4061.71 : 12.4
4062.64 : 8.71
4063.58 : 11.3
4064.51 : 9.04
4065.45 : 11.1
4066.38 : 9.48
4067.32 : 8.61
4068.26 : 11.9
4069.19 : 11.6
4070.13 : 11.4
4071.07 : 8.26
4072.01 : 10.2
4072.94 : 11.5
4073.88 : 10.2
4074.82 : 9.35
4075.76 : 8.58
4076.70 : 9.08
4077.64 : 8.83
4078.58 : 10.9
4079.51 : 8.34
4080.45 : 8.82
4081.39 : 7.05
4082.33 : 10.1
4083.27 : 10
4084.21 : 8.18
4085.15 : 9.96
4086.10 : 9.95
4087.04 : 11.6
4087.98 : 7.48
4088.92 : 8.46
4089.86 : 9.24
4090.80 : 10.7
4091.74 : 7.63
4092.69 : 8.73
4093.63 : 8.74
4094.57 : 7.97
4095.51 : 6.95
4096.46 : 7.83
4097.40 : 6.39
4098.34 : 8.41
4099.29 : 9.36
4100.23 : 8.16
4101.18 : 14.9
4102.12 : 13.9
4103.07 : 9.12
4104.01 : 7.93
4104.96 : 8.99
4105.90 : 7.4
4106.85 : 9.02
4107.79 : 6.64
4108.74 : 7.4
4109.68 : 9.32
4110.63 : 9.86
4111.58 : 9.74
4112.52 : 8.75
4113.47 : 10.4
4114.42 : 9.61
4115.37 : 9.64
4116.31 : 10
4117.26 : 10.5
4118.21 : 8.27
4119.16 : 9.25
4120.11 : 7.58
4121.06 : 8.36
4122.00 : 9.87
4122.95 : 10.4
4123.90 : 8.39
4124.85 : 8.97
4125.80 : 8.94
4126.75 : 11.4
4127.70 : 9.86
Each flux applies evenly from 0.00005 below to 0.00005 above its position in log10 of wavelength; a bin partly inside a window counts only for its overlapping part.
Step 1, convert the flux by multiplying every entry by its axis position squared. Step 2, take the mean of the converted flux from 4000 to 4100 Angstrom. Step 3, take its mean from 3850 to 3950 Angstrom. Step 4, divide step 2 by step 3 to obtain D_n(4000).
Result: 1.27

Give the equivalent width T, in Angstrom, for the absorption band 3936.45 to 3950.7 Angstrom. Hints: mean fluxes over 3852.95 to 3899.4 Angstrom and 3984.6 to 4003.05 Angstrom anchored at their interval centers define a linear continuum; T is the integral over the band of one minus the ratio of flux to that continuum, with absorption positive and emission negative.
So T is 1.6 Angstrom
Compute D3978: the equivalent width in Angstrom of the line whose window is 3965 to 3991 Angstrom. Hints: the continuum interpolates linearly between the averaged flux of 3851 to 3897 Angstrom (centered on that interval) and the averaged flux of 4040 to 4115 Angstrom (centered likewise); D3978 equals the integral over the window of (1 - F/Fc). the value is 2.8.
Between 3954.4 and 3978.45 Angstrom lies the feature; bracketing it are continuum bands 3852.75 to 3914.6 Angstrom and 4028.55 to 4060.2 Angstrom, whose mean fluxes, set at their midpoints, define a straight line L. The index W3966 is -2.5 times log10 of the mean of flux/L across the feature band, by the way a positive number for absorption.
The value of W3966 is 0.26 mag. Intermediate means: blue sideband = 9.31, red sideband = 10.6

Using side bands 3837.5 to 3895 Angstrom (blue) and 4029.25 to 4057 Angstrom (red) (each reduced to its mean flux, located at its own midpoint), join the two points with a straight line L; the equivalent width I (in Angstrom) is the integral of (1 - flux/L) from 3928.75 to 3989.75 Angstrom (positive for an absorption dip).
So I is 4.6 Angstrom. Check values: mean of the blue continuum 8.98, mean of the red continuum 10.6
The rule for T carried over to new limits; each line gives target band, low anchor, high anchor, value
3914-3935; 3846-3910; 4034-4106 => 1.6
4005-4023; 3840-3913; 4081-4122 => -4.1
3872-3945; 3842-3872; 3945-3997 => 4.5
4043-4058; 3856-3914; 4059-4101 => -1.8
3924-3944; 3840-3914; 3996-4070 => 3.2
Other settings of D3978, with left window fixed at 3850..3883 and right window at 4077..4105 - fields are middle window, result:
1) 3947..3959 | -2.2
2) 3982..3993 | -1.5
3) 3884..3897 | 2.7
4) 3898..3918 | -0.5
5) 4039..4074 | -4.3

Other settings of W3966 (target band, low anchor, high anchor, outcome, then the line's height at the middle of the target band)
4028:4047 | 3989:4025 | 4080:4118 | 0.10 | 11.7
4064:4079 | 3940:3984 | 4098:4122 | -0.08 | 9.25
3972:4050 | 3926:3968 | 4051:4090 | -0.21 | 9.47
